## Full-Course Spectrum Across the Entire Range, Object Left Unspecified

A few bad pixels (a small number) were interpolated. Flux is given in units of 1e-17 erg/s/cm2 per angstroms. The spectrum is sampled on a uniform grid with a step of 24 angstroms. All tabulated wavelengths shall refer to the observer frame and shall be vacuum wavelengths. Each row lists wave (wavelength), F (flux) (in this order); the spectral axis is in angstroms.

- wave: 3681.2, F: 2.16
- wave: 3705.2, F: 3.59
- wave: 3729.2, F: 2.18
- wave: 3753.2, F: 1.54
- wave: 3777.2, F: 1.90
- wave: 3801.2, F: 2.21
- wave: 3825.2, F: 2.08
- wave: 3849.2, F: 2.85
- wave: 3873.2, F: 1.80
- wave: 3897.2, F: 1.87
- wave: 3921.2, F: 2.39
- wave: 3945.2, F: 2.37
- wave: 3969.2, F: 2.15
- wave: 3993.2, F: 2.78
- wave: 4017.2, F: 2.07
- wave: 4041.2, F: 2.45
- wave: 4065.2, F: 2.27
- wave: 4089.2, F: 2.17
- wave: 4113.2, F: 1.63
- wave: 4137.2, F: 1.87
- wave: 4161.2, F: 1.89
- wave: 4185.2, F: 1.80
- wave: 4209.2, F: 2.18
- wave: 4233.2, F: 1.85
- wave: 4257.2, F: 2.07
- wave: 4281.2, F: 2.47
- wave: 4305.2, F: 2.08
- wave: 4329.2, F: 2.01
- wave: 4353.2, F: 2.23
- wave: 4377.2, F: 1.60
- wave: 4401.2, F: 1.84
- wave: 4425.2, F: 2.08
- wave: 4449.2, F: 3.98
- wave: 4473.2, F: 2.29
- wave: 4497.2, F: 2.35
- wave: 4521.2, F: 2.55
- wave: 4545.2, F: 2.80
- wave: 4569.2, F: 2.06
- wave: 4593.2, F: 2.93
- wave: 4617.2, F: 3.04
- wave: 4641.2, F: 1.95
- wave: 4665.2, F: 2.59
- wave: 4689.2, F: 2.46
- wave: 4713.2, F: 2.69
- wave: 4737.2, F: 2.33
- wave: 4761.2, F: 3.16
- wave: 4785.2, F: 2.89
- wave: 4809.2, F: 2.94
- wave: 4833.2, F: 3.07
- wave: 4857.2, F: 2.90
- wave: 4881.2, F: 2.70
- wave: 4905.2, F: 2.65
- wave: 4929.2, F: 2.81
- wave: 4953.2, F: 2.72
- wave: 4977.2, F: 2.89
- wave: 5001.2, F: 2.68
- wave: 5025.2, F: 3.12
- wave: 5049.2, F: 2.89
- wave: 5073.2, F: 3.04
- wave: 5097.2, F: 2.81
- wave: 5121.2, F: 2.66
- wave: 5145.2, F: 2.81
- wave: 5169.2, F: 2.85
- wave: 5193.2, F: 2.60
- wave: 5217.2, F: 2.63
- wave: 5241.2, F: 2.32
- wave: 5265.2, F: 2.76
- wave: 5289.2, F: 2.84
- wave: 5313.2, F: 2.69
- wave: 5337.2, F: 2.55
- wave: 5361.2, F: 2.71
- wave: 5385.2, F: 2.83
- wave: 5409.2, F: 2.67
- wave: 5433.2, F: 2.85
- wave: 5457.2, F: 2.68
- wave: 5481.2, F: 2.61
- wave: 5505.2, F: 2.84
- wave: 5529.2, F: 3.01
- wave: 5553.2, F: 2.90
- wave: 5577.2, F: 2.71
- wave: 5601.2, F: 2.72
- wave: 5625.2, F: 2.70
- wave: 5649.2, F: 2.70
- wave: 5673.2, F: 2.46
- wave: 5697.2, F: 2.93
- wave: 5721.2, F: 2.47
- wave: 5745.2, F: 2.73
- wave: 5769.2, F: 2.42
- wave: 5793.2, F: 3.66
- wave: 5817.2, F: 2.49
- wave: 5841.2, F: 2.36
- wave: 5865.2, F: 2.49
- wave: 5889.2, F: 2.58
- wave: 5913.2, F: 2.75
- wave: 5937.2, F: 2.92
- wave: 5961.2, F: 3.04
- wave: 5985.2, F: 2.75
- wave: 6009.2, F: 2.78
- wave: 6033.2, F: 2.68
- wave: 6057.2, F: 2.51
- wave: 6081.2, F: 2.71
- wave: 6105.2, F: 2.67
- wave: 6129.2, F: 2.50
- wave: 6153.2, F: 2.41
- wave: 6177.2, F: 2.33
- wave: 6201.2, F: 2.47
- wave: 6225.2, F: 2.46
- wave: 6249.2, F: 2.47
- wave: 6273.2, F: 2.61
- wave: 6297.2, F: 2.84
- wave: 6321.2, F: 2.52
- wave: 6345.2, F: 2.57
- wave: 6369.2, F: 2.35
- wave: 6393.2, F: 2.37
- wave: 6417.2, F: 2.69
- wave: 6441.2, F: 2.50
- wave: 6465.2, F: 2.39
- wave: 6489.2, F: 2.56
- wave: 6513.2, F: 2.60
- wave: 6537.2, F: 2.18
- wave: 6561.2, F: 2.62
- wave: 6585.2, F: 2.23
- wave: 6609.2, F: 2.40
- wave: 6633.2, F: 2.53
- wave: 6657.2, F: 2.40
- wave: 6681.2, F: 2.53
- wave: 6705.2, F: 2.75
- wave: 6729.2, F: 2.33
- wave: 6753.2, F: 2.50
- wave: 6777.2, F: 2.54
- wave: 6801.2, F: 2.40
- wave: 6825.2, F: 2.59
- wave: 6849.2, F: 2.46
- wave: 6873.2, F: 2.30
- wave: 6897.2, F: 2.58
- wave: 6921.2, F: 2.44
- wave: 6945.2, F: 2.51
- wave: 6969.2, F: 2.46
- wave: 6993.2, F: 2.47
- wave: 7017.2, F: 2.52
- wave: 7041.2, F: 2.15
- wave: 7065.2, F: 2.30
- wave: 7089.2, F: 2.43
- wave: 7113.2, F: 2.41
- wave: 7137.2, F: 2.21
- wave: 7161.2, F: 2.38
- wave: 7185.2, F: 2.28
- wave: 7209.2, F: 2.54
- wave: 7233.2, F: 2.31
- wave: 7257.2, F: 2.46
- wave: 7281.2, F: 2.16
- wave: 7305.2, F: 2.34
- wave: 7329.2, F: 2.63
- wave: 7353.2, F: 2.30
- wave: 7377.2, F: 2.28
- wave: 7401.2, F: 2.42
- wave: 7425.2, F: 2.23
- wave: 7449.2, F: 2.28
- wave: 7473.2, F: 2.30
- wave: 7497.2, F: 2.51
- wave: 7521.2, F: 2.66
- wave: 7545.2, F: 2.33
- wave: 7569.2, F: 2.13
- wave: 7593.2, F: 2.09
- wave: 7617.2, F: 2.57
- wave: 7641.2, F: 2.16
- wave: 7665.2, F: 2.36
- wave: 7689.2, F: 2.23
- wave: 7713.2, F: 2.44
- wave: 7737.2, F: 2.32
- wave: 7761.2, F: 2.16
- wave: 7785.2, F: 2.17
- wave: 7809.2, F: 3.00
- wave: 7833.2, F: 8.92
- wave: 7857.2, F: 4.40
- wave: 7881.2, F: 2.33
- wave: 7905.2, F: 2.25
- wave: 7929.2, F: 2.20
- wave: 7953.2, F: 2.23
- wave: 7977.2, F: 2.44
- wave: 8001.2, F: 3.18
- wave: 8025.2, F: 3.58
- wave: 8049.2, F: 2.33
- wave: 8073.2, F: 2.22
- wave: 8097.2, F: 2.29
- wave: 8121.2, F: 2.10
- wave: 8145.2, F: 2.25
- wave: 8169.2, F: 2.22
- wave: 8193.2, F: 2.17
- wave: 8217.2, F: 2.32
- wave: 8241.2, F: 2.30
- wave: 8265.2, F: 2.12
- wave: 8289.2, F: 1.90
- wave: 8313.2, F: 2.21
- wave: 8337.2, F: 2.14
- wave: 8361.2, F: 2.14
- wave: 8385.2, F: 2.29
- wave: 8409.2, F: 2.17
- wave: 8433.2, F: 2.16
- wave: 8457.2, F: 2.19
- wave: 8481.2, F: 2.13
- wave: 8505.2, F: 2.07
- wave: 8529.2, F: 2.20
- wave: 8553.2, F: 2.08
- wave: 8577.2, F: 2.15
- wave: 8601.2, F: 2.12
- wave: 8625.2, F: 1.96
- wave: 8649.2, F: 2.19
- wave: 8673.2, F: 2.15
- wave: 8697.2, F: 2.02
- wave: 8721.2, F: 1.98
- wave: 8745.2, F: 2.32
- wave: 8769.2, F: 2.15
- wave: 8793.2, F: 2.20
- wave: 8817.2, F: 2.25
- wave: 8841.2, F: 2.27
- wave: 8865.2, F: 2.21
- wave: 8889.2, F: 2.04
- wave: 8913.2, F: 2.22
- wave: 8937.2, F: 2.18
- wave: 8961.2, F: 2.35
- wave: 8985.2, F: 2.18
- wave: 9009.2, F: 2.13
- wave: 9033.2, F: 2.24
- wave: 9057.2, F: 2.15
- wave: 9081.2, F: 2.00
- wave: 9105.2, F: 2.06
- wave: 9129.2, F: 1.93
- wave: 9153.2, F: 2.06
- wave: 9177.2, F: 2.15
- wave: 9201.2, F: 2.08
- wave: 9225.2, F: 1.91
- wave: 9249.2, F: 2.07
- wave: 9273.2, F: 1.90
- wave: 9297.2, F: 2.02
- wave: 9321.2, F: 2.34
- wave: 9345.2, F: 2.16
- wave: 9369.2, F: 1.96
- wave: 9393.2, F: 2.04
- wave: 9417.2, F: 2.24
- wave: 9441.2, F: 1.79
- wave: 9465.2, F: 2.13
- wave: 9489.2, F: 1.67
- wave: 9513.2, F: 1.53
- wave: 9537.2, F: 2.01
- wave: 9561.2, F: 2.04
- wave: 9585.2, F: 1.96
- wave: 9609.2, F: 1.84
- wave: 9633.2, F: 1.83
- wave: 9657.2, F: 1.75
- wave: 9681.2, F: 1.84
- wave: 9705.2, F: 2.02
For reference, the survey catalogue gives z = 0.19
